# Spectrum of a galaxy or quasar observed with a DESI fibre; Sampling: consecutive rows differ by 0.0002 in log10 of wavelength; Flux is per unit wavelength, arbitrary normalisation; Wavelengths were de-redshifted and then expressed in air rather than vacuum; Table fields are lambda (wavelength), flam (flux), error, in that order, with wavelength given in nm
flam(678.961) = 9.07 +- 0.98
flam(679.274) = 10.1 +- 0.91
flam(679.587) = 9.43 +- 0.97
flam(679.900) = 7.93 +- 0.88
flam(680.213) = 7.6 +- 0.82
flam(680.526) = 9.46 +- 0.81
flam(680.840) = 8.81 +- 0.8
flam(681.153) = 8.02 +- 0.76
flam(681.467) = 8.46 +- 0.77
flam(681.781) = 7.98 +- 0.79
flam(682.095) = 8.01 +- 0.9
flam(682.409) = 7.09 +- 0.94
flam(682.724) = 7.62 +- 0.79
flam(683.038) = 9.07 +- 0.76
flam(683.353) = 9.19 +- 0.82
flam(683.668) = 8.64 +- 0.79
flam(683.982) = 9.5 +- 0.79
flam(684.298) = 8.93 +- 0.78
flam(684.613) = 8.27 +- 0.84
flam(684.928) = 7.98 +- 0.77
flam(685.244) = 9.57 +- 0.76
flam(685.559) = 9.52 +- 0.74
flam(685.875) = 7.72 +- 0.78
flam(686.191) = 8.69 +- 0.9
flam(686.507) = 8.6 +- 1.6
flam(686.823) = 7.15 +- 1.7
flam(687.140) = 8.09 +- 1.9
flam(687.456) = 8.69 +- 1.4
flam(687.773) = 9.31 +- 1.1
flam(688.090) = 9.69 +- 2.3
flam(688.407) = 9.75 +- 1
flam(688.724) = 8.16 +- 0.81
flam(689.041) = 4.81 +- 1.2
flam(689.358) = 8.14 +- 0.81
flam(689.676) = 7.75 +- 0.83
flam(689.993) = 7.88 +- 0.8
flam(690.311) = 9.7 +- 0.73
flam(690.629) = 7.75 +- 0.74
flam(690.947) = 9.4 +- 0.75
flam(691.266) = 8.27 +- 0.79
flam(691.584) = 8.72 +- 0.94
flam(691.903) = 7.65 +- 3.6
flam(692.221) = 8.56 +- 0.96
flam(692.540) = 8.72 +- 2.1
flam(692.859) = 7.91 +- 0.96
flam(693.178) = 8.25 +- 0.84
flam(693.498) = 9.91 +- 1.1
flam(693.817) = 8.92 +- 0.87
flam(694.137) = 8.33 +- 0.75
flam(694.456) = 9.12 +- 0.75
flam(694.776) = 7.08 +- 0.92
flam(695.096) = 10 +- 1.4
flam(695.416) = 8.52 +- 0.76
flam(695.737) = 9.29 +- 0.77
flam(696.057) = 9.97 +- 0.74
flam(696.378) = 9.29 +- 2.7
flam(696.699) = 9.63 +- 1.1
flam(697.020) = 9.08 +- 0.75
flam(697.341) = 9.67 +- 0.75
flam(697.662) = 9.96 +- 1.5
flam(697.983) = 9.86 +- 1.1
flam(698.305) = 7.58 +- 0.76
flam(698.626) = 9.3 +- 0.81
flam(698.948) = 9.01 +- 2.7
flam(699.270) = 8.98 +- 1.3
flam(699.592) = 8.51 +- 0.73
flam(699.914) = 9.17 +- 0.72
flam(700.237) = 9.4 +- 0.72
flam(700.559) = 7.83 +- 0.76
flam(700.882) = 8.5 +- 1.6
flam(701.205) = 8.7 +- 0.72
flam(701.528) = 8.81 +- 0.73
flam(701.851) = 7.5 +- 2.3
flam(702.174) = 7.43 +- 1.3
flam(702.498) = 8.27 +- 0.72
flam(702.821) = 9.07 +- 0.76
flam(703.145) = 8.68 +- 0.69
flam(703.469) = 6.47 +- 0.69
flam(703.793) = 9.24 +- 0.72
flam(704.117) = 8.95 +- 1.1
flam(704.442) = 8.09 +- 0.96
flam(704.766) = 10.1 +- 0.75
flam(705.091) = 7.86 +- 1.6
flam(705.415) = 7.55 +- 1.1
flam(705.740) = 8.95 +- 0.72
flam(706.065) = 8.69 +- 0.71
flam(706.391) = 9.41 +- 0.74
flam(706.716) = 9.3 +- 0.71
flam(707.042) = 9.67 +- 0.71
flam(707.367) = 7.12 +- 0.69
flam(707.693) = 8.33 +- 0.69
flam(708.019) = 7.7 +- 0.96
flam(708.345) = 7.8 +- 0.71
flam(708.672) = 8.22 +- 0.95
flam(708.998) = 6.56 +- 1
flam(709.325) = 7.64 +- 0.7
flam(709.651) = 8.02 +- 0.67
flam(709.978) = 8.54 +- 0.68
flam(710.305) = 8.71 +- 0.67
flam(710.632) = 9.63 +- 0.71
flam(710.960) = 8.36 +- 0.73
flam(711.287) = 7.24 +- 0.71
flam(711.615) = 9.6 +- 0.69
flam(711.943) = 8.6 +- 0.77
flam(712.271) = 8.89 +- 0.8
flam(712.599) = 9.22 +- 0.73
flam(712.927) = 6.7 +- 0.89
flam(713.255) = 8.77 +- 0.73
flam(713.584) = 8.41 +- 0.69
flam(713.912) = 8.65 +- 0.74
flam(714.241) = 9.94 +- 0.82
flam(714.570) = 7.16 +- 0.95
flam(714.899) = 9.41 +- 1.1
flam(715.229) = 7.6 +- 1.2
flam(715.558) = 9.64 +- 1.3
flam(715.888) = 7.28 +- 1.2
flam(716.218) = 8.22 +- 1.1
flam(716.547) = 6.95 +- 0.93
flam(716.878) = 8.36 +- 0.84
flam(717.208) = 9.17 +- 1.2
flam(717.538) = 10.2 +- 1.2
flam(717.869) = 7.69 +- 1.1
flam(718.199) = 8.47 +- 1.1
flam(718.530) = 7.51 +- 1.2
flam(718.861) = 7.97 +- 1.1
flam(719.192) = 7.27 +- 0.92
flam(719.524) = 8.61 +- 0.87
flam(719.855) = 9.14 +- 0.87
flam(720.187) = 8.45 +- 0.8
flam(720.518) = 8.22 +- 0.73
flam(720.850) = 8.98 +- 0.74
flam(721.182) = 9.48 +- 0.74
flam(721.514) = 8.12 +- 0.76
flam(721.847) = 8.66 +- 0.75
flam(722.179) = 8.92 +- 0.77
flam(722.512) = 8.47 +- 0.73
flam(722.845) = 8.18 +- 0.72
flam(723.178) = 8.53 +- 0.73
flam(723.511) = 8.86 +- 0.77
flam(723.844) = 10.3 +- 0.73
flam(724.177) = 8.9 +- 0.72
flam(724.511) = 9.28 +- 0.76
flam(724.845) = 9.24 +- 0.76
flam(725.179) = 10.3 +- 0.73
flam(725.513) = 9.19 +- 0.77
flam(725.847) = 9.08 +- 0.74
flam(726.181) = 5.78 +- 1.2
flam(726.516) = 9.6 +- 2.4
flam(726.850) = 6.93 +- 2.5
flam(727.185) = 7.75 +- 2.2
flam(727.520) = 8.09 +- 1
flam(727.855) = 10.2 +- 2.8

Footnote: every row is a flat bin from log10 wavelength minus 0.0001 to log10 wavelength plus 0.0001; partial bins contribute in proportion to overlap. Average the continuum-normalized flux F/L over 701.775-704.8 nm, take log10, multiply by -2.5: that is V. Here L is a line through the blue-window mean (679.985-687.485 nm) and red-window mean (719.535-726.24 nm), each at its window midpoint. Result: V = 0.040 mag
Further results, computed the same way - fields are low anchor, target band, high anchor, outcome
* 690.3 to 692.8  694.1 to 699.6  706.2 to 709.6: -0.087 mag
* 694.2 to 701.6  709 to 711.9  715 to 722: 0.033 mag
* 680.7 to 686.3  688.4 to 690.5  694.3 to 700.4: 0.113 mag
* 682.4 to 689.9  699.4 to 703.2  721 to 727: 0.011 mag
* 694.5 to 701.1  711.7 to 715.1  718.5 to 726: 0.036 mag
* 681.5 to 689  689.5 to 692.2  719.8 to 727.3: 0.019 mag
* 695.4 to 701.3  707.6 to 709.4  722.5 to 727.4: 0.164 mag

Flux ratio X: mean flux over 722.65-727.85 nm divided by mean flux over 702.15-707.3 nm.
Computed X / 1.0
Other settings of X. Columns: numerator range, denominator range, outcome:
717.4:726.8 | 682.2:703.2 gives 1.00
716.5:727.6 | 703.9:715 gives 1.01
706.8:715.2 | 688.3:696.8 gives 0.98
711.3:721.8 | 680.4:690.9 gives 1.00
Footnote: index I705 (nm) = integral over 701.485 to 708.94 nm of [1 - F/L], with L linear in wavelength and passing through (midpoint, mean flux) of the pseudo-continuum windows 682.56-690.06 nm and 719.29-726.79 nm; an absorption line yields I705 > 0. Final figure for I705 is 0.223 nm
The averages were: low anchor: 8.45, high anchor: 8.79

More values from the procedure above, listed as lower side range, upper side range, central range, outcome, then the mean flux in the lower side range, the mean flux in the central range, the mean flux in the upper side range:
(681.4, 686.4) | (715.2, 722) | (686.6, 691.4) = 0.11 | 8.52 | 8.31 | 8.4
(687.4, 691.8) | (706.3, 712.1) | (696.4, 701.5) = -0.39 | 8.41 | 9.01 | 8.34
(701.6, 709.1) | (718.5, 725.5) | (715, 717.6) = 0.07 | 8.32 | 8.38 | 8.77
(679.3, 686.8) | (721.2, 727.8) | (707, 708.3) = 0.09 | 8.53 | 8.04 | 8.69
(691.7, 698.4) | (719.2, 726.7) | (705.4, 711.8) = 0.36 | 8.93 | 8.37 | 8.79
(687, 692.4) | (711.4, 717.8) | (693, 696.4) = -0.22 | 8.37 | 8.95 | 8.54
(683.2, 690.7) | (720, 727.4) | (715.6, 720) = 0.20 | 8.49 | 8.25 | 8.69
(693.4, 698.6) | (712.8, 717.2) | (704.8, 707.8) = 0.02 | 9.13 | 8.61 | 8.28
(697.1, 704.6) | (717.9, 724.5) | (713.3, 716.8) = 0.11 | 8.66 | 8.34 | 8.58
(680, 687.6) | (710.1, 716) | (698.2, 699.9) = -0.05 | 8.44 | 8.76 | 8.56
